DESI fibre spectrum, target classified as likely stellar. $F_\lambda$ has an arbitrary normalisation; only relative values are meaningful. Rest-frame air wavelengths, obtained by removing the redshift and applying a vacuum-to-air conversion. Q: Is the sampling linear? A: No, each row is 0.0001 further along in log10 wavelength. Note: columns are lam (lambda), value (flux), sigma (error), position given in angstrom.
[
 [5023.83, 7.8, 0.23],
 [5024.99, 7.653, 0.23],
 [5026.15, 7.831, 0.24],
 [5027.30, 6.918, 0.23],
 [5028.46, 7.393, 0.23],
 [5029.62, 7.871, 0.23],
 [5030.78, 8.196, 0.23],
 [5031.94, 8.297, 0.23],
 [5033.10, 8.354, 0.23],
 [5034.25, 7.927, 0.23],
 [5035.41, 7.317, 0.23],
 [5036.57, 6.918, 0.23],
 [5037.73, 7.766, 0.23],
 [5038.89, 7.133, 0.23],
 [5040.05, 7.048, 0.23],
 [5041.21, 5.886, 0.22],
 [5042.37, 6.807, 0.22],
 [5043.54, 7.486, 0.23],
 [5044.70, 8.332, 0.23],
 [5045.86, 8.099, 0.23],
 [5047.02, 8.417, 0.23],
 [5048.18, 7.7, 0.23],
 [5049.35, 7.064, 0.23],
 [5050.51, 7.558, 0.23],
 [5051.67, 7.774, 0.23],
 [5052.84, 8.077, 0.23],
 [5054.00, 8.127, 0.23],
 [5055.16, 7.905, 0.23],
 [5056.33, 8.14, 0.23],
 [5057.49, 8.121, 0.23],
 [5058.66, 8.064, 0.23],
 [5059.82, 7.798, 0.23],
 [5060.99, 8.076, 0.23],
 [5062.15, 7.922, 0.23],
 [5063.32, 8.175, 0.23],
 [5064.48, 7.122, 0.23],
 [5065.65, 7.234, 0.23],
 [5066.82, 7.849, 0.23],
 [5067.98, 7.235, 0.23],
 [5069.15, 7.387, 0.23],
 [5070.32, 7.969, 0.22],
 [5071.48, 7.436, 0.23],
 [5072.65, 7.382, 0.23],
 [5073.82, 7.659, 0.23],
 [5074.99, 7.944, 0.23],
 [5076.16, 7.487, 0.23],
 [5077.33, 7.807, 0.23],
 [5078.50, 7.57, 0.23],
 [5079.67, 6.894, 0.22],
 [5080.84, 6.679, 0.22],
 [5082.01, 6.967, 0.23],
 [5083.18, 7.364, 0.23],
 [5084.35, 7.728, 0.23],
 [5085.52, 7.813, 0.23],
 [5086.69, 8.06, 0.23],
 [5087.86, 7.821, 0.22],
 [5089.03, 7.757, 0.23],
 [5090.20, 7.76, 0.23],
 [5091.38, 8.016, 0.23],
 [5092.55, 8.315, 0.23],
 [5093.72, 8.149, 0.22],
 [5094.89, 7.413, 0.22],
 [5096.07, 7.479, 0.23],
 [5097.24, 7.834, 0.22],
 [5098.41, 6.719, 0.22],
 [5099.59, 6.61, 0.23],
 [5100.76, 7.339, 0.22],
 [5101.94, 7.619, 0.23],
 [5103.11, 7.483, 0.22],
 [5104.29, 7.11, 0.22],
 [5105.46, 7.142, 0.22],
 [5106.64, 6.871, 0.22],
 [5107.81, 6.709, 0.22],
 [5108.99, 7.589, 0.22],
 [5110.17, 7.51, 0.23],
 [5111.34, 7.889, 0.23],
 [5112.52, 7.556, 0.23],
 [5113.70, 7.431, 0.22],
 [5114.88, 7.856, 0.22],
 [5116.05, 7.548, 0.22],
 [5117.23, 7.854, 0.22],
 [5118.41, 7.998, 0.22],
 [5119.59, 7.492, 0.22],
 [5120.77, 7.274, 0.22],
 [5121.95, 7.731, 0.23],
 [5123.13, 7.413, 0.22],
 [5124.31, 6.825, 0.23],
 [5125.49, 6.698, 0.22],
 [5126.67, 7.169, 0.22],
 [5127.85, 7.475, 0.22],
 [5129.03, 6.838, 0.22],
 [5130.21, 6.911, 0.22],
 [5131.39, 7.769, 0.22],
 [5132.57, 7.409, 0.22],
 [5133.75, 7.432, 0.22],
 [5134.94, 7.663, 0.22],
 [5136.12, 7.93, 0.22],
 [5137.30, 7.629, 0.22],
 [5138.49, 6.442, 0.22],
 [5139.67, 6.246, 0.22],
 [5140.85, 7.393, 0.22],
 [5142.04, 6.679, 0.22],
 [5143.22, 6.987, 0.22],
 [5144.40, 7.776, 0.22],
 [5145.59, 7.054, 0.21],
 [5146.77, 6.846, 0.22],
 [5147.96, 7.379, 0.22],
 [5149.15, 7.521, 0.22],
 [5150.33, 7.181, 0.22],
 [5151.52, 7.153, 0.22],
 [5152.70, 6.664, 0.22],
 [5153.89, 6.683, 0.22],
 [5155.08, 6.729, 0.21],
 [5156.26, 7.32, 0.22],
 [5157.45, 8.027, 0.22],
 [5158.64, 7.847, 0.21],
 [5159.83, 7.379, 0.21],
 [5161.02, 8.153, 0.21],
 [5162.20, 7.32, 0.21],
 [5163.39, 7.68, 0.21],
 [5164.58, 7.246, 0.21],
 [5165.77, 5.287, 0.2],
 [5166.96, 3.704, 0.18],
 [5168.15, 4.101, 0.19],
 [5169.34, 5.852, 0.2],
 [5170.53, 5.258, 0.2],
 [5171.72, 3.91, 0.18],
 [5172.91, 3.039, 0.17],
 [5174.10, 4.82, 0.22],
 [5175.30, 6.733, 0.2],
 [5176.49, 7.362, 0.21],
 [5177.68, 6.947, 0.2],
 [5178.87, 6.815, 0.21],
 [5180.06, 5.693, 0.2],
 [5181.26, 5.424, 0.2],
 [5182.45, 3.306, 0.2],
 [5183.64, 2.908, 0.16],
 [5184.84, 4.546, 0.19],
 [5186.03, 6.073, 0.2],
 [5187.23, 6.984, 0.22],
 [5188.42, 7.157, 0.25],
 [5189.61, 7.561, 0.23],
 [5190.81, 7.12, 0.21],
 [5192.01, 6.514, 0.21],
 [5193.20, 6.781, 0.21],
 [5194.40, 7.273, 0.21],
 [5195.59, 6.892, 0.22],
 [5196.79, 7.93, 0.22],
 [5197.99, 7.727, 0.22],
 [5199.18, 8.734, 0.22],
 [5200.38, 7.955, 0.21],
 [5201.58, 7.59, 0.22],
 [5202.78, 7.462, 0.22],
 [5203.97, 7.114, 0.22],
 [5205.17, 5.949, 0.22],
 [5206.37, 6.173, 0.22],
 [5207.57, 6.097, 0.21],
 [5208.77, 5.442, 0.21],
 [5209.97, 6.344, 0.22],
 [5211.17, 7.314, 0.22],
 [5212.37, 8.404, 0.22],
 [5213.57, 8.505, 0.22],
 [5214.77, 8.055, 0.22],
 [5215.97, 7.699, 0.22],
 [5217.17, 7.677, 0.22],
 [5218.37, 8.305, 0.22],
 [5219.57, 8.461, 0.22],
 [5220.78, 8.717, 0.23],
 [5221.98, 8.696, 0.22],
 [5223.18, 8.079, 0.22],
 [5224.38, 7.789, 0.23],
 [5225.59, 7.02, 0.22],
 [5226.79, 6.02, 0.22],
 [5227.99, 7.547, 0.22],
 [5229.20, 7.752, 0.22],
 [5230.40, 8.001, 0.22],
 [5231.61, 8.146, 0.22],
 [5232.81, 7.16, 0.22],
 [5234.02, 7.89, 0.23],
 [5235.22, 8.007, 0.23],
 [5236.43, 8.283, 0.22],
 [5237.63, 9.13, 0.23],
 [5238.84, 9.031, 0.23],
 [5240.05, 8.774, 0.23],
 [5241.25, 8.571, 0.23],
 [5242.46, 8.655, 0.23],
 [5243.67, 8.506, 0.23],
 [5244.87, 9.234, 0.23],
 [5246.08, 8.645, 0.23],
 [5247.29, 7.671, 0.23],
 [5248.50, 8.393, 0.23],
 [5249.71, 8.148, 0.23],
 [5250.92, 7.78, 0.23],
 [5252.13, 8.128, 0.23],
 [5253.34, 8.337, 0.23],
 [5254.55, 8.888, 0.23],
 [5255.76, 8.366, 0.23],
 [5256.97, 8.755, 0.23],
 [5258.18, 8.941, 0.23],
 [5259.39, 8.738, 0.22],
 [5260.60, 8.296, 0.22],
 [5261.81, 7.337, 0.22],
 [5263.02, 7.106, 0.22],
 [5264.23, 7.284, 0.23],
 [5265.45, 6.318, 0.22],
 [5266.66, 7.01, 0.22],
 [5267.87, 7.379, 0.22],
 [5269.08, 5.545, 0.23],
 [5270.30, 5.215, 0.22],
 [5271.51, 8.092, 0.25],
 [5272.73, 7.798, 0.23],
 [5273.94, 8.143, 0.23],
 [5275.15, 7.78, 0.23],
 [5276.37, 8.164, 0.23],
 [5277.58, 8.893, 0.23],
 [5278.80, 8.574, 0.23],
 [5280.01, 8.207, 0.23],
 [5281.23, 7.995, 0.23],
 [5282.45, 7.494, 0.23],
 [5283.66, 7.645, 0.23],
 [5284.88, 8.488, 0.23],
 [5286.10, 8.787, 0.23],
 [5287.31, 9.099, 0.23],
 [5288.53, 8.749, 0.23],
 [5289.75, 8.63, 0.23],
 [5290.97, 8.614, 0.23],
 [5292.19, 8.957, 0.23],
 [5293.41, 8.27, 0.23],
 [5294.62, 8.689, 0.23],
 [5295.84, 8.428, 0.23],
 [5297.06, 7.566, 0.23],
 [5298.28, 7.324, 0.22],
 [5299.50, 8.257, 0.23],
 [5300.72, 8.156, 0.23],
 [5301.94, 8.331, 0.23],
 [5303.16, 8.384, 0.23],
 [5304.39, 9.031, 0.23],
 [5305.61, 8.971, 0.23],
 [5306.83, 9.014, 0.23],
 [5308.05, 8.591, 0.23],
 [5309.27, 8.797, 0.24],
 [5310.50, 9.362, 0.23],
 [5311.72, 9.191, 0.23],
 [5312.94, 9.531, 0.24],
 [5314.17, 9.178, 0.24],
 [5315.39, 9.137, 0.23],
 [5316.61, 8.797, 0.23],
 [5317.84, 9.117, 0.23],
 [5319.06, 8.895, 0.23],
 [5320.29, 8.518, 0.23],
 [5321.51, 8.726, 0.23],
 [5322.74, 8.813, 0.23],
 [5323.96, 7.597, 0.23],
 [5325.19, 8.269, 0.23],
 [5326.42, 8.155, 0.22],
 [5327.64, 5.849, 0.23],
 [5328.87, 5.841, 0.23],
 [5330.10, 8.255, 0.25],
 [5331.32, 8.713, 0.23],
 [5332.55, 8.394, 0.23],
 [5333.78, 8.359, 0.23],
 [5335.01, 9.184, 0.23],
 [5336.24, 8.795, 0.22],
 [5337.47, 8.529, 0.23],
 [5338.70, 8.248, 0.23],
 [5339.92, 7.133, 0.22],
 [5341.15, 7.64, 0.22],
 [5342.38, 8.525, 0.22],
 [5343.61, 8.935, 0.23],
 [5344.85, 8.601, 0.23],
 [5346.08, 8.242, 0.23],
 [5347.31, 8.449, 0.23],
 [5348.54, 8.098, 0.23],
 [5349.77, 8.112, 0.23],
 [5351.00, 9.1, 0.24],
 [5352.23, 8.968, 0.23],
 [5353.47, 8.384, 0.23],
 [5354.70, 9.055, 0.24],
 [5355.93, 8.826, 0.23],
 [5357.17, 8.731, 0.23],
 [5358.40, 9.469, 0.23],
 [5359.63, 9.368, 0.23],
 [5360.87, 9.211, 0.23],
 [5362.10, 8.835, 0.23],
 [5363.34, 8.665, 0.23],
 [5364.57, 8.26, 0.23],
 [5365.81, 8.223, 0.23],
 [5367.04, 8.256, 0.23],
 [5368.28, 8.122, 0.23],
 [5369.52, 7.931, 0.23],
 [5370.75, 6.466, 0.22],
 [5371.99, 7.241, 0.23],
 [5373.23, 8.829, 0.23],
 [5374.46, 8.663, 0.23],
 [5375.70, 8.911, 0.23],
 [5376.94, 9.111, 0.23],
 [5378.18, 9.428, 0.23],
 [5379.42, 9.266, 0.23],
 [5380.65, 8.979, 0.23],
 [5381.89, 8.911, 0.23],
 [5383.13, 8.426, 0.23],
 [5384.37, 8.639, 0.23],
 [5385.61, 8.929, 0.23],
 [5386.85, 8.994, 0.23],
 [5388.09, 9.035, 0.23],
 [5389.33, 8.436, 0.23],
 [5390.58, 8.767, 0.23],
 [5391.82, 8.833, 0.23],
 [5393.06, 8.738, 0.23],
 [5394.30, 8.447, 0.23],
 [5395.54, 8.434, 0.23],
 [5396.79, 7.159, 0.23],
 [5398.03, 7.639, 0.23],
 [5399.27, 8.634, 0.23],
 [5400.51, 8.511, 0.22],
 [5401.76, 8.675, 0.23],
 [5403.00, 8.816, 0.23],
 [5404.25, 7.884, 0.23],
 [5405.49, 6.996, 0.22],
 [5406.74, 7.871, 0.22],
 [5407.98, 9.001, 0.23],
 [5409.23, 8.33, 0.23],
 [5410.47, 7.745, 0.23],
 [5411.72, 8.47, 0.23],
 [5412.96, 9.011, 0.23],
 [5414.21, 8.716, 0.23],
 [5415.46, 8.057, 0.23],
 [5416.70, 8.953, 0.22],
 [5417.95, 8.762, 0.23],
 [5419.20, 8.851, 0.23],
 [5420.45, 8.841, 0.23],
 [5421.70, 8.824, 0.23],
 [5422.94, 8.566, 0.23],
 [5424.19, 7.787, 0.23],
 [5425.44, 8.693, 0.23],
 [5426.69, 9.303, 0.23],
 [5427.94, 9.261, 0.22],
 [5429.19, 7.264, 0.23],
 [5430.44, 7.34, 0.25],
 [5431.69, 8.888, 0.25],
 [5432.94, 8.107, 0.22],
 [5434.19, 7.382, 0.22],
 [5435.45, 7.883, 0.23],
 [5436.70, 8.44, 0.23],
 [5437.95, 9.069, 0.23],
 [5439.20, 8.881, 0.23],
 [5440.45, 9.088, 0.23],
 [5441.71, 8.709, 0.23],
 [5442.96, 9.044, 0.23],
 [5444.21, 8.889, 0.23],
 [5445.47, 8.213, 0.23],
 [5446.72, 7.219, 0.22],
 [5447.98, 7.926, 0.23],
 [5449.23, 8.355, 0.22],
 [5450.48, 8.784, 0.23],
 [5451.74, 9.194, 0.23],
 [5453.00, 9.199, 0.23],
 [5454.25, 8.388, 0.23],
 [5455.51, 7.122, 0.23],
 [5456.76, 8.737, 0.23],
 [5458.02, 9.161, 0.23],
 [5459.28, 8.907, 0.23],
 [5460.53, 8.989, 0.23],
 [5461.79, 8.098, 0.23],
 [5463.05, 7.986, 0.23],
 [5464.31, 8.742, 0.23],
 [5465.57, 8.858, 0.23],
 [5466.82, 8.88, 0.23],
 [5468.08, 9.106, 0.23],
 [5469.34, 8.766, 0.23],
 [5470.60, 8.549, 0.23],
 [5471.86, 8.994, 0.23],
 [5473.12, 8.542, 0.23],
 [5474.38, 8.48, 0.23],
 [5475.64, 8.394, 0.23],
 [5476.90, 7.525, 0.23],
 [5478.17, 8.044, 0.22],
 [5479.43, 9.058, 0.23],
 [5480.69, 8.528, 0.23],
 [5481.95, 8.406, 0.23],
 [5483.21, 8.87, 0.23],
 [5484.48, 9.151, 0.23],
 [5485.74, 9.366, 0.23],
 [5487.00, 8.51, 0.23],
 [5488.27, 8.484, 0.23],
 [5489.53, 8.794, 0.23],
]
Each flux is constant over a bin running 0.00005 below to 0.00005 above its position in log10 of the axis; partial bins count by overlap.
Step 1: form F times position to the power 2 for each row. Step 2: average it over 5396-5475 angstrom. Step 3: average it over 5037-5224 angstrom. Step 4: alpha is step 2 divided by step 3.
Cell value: 1.32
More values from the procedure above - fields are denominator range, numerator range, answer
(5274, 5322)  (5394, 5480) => 1.04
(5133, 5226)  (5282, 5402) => 1.32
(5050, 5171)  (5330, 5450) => 1.29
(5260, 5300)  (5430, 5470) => 1.15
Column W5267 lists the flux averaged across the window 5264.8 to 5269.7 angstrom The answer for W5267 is 6.56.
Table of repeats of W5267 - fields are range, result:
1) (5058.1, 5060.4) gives 7.95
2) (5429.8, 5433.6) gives 8.11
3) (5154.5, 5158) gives 7.36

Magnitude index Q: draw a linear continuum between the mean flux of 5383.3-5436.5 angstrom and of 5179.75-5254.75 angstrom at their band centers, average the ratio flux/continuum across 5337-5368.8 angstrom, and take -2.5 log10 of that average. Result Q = -0.053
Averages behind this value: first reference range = 7.46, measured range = 8.54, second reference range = 8.41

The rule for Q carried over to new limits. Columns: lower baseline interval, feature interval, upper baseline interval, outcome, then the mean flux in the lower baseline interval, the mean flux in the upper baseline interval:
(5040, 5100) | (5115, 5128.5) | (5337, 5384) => 0.05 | 7.62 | 8.53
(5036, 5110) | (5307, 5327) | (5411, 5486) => -0.08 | 7.55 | 8.56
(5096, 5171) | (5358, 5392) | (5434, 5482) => -0.06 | 7.12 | 8.54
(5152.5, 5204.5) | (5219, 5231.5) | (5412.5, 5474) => -0.15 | 6.44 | 8.56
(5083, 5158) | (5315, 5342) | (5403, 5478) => -0.02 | 7.38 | 8.47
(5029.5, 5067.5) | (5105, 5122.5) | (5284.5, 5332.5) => 0.06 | 7.71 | 8.49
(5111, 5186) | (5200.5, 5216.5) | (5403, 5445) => 0.00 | 6.71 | 8.46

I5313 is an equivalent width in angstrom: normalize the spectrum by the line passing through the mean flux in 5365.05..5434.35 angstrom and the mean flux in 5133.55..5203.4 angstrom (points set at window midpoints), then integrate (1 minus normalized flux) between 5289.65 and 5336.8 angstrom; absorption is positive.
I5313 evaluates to -4.3 angstrom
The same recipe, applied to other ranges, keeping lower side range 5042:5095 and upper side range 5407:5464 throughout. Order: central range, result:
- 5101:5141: 2.42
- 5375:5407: -0.62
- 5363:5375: 0.44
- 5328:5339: 0.10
